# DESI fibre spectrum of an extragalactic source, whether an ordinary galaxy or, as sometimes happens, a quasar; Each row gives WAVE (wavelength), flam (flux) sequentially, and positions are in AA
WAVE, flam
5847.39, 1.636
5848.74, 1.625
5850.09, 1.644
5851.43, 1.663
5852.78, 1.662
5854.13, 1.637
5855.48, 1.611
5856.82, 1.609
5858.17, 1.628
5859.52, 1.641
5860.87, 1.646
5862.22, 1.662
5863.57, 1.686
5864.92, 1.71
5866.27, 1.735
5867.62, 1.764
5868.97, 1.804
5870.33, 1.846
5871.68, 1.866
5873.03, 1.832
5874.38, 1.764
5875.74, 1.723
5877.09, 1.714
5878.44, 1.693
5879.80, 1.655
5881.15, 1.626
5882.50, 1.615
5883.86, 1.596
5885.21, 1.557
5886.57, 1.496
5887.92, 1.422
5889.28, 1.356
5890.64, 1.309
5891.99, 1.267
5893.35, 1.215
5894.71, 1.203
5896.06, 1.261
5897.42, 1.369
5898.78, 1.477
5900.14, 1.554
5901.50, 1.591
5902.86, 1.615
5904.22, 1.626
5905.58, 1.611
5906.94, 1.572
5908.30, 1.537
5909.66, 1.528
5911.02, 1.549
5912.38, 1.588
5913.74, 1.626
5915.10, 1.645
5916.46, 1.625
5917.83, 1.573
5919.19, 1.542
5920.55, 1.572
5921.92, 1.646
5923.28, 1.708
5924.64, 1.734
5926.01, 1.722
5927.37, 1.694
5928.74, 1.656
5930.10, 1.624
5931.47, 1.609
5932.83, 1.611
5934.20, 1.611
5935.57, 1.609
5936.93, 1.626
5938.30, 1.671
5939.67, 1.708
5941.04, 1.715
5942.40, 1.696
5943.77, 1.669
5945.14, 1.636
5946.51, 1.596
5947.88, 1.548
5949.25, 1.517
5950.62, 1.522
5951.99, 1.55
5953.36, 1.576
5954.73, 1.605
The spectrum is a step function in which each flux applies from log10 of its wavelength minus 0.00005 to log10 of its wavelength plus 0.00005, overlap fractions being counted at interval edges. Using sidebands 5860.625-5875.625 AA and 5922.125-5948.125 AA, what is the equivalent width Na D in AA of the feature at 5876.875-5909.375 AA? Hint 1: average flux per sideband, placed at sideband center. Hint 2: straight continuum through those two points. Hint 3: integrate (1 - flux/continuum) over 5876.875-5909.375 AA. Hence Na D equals 4.3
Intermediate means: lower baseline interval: 1.76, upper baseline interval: 1.66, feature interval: 1.49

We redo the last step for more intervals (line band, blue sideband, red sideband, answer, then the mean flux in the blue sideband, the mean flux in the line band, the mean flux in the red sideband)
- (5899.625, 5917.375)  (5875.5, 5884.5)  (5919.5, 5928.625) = 0.8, 1.66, 1.59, 1.67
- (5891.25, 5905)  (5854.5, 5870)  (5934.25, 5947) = 2.1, 1.68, 1.42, 1.66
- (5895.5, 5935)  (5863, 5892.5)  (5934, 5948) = 1.3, 1.64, 1.59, 1.65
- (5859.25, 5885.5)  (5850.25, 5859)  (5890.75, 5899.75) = -3.8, 1.64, 1.71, 1.31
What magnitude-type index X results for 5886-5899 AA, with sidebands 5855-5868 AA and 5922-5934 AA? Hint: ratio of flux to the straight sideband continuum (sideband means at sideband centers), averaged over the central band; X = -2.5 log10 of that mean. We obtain 0.24 mag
